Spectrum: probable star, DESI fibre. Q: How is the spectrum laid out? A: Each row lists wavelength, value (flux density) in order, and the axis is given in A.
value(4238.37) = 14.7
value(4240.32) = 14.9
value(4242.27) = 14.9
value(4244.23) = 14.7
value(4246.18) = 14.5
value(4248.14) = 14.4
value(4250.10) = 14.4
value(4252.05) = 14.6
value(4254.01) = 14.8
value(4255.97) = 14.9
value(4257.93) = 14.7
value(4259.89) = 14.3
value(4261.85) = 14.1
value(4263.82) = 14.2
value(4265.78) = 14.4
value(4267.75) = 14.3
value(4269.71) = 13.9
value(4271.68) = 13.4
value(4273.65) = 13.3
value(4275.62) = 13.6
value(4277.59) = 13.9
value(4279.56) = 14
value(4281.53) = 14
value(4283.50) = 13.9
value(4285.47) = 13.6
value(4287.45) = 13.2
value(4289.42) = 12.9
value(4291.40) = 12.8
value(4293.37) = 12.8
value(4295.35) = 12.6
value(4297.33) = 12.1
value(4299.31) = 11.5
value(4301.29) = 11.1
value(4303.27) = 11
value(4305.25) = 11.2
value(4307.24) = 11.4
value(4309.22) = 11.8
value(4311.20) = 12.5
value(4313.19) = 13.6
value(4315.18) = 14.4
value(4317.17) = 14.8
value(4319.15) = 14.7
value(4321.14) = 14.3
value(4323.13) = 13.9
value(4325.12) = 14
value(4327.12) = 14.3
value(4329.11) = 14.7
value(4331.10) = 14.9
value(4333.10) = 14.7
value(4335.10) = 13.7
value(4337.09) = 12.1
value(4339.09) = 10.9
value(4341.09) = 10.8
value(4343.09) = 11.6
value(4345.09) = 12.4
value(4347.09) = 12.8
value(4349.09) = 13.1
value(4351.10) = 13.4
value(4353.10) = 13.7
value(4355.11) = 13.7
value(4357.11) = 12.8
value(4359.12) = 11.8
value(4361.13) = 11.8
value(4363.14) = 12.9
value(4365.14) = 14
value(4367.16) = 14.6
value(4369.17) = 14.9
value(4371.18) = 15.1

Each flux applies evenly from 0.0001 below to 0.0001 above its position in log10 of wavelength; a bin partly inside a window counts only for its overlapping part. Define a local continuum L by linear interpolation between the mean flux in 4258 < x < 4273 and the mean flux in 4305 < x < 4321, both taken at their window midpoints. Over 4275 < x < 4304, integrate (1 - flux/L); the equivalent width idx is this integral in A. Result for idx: 1.7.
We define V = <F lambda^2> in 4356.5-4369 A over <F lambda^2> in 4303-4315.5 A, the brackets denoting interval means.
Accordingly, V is 1.10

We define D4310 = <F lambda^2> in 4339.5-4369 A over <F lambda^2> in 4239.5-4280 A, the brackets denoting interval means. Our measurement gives 0.9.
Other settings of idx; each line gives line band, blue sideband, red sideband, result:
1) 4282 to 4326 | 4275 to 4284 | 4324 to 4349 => 2.0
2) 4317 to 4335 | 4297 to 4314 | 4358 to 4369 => -3.2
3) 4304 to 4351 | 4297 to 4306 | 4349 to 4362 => -4.2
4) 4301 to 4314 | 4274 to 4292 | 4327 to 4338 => 1.9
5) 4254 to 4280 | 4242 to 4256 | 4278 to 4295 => -0.1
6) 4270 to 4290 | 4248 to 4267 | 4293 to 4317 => -0.3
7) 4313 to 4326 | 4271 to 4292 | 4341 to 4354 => -1.3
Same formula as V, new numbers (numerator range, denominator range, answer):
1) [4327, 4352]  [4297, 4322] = 1.04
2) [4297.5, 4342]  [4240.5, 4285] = 0.94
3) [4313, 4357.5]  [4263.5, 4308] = 1.06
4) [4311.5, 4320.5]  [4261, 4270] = 1.03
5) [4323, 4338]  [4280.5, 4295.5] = 1.08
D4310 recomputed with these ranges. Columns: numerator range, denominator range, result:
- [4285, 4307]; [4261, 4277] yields 0.89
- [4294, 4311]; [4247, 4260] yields 0.82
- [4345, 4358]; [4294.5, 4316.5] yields 1.11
